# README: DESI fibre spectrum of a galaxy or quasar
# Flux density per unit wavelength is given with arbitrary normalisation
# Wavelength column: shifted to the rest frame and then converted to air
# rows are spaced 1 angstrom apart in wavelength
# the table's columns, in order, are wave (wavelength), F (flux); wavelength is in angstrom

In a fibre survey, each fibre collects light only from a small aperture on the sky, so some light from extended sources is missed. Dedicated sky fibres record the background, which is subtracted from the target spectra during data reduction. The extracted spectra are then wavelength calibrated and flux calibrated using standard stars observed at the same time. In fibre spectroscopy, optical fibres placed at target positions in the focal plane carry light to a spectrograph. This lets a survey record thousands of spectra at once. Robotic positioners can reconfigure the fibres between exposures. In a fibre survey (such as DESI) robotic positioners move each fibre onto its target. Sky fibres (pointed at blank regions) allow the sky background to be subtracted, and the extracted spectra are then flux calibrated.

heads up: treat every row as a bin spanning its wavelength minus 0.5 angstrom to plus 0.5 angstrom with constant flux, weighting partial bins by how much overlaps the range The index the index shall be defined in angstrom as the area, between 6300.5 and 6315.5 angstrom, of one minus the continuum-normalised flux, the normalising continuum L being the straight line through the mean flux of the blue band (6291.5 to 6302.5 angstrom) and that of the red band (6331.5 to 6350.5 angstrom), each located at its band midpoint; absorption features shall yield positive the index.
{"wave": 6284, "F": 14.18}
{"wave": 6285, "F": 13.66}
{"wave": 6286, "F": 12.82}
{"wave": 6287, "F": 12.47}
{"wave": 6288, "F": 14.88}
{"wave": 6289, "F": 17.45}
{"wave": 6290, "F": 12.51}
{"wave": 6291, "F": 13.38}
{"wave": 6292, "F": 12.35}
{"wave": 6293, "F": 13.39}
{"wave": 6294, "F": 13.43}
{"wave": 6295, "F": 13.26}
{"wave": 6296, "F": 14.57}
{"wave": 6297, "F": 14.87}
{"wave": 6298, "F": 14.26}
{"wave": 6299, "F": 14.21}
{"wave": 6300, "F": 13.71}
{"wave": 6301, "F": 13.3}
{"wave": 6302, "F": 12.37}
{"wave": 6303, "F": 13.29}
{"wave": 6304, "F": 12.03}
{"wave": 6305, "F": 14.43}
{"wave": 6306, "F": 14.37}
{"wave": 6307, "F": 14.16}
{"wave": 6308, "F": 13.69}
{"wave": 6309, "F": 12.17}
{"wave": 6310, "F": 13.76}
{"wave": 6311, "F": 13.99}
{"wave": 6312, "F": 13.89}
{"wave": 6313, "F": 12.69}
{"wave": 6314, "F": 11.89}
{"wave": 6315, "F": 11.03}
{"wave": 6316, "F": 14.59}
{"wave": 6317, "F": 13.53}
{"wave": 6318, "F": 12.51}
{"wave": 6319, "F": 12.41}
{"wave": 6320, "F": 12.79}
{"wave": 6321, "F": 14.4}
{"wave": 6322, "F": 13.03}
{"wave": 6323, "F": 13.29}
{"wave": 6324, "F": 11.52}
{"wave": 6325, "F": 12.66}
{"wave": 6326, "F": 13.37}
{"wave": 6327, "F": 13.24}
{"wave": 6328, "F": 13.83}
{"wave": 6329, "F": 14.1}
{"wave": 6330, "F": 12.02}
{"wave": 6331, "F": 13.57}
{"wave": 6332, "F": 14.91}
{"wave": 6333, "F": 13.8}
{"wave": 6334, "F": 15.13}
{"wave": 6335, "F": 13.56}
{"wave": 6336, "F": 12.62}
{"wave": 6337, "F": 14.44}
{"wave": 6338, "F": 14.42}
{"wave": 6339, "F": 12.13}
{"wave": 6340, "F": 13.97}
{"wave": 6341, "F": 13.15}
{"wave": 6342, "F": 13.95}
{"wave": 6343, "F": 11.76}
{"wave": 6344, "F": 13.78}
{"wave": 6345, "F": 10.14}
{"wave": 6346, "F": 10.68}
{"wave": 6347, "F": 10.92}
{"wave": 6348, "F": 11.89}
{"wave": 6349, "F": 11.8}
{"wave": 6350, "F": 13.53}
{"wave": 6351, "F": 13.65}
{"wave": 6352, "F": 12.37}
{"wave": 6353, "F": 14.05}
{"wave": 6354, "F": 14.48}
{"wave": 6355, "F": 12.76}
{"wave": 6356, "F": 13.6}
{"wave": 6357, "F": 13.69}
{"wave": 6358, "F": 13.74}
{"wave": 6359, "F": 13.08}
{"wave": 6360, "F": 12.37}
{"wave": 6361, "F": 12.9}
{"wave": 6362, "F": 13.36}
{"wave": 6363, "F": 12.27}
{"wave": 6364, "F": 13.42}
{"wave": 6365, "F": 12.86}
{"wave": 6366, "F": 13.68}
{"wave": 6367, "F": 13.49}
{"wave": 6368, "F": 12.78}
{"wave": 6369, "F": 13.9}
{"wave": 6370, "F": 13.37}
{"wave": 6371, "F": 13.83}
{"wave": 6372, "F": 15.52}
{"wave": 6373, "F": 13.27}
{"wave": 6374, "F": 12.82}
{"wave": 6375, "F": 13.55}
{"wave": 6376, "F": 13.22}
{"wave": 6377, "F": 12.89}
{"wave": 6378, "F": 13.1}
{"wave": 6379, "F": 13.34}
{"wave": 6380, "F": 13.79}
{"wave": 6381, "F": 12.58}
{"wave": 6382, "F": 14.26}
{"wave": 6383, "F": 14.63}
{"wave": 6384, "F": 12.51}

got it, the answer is 0.4 angstrom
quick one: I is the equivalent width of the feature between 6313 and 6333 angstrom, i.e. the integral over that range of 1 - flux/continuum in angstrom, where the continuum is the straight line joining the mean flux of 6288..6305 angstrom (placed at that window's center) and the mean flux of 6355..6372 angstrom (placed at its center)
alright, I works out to 0.68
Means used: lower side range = 13.7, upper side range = 13.3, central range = 13.1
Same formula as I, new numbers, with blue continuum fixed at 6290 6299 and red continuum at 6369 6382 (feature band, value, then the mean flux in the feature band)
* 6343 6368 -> 1.29 angstrom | 12.8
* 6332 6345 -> 0.08 angstrom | 13.5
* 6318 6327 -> 0.44 angstrom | 12.9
